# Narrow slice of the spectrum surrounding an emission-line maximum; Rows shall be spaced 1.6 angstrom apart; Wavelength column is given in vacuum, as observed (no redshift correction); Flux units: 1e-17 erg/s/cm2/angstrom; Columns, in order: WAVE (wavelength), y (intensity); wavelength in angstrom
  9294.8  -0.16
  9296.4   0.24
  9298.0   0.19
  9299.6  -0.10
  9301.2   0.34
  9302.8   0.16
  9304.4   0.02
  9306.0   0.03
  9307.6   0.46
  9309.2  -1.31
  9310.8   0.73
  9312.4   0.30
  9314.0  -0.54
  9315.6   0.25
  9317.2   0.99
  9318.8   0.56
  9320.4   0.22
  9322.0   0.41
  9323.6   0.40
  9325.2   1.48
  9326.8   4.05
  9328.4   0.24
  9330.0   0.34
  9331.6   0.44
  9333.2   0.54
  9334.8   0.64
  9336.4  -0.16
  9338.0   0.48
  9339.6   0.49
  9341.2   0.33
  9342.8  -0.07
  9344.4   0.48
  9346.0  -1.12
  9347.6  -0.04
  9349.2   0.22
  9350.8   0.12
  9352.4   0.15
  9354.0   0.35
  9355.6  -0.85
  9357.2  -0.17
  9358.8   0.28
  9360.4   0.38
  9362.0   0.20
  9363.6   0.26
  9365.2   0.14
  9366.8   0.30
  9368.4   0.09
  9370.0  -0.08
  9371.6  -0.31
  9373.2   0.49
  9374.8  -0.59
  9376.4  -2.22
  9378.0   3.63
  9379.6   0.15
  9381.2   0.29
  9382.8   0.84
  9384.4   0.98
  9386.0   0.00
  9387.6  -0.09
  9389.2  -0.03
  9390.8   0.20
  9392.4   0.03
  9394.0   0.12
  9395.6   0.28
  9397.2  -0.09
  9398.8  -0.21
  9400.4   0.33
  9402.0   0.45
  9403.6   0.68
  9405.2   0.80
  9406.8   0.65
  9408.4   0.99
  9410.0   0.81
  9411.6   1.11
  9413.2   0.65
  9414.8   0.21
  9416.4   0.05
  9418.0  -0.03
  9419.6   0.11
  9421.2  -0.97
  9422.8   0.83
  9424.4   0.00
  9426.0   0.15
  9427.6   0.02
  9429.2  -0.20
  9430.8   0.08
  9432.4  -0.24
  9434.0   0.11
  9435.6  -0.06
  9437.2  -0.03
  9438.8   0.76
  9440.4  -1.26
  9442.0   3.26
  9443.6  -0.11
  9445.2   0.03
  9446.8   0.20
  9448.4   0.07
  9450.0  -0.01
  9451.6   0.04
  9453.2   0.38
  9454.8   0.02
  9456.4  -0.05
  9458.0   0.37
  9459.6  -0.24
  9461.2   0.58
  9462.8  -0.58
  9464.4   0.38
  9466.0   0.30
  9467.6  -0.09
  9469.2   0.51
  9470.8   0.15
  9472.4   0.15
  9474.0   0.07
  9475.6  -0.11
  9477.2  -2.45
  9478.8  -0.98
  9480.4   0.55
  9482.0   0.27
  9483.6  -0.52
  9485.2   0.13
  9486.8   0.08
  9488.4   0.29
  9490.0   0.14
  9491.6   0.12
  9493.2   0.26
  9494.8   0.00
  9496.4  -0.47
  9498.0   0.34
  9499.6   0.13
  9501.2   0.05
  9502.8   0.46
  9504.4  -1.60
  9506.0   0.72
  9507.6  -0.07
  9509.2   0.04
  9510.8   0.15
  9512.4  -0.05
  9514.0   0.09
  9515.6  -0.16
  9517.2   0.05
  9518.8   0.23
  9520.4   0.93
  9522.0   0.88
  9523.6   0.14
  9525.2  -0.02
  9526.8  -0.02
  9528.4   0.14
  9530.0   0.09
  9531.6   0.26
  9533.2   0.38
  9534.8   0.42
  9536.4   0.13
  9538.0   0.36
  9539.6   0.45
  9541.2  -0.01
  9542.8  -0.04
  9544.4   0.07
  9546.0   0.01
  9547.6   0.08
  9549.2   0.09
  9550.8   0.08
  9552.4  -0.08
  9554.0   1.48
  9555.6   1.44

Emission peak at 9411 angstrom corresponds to H-beta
